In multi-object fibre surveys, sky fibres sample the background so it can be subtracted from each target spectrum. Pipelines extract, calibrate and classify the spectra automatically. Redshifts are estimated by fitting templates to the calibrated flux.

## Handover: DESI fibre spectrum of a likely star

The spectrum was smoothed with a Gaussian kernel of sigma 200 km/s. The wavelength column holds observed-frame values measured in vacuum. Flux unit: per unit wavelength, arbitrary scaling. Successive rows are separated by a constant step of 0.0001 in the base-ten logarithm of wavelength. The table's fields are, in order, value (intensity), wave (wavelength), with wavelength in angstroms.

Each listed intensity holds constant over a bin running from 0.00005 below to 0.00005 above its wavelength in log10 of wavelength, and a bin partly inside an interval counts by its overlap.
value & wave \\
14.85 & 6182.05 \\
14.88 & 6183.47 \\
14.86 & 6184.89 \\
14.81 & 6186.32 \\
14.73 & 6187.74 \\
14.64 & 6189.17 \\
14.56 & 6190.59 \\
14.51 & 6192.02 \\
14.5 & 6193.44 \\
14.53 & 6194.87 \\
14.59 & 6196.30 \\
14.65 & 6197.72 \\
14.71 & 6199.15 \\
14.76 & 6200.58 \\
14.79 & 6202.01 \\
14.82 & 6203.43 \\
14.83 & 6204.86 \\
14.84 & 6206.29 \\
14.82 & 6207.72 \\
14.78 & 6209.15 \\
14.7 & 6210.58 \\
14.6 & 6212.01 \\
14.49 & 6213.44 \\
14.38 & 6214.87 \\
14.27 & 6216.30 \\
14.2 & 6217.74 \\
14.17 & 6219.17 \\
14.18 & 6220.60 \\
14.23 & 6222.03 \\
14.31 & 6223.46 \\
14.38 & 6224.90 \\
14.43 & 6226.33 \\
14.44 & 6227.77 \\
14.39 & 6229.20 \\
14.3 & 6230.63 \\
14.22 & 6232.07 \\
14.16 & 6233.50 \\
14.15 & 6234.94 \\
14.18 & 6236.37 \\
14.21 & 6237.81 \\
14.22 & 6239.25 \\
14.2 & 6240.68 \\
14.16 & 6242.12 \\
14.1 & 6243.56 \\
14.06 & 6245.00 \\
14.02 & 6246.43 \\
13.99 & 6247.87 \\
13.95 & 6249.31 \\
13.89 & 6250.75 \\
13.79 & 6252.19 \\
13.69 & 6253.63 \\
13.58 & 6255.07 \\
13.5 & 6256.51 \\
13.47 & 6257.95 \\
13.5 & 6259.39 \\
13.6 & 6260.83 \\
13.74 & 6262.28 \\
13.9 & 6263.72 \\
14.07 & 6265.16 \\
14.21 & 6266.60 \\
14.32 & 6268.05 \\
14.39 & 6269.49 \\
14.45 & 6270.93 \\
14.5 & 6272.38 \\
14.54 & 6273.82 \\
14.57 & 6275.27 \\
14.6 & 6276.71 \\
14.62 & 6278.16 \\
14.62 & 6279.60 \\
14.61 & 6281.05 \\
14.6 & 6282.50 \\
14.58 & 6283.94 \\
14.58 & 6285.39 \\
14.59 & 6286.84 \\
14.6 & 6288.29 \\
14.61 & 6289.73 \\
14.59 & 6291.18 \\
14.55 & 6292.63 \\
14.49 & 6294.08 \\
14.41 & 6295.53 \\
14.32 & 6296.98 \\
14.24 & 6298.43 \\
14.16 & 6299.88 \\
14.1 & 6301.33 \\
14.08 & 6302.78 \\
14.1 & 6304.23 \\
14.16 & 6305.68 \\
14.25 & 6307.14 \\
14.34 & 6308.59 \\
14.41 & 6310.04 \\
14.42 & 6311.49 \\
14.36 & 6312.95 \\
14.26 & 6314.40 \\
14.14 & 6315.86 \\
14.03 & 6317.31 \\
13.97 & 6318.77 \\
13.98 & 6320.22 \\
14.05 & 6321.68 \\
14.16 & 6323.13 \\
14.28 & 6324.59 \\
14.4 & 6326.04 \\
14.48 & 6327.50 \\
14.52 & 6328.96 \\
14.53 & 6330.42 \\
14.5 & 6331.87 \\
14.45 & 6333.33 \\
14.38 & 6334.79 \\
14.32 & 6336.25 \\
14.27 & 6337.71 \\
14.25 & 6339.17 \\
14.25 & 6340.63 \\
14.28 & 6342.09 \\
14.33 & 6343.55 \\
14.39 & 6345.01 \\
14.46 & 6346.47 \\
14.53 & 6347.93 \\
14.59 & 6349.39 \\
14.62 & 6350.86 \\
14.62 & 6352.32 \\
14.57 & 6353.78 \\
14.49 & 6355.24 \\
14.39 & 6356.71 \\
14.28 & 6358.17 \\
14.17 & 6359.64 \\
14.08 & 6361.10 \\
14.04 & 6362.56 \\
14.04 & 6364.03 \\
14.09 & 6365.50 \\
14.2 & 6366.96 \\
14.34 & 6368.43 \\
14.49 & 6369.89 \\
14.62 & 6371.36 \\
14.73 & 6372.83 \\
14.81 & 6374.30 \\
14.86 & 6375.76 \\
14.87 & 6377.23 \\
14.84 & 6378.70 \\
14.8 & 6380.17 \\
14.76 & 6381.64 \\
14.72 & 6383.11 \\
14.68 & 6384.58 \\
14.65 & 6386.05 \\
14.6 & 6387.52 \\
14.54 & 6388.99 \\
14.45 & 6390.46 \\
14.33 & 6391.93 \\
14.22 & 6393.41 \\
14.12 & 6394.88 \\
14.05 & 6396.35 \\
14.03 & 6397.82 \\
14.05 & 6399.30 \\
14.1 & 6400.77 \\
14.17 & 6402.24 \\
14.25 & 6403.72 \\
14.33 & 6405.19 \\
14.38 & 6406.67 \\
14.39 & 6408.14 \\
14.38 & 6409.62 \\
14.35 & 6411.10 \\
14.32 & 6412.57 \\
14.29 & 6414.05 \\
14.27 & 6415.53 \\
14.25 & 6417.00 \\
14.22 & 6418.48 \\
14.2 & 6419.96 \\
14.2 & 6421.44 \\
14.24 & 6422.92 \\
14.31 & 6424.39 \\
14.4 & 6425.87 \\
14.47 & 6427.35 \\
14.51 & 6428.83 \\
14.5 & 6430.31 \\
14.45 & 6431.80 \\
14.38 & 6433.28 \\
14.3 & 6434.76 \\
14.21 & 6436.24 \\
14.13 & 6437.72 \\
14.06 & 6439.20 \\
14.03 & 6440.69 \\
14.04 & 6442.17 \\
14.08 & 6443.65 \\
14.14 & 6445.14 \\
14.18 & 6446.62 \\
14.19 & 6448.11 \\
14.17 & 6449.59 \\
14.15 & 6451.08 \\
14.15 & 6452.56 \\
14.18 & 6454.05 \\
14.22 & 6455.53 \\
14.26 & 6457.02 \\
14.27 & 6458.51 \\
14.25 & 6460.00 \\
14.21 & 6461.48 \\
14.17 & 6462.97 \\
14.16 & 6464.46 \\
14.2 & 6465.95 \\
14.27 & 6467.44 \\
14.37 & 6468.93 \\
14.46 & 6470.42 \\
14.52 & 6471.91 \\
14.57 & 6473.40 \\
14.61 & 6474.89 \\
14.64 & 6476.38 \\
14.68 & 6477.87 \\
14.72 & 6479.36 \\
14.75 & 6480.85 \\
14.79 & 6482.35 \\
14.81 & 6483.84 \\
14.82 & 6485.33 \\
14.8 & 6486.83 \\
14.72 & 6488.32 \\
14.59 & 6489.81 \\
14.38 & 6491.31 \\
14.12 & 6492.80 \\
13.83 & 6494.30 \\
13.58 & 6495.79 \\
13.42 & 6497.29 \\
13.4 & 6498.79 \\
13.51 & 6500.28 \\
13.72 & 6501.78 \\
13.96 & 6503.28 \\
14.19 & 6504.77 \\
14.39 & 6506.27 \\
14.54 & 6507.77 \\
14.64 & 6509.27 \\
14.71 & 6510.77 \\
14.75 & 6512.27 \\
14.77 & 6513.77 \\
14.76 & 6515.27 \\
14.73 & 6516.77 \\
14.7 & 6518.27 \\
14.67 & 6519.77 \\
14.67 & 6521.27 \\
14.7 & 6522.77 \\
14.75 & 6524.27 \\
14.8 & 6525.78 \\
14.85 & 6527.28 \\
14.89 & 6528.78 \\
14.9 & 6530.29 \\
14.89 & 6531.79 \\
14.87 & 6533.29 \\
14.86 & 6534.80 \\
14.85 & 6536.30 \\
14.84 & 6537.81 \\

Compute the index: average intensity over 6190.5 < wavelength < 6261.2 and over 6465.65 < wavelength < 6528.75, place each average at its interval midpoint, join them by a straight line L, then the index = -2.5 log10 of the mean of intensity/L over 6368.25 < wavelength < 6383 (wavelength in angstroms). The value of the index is -0.03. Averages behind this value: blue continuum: 14.3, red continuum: 14.5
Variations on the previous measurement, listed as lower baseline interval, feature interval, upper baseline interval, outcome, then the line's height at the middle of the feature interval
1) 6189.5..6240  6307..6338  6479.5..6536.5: 0.01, 14.5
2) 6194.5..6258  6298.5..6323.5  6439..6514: 0.01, 14.3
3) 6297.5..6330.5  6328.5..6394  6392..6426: -0.02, 14.2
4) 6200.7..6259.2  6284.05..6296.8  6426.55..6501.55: -0.02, 14.3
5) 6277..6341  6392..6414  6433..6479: 0.01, 14.3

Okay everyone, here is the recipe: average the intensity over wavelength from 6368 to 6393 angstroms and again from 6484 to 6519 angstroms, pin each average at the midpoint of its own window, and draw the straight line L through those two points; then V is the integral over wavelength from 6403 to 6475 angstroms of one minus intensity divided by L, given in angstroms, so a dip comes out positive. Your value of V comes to 1.05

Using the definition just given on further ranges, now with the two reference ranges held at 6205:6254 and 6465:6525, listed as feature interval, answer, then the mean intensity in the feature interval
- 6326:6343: -0.1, 14.4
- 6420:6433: 0.0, 14.4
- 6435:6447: 0.2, 14.1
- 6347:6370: 0.0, 14.3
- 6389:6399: 0.1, 14.2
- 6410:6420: 0.1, 14.3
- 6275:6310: -0.3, 14.4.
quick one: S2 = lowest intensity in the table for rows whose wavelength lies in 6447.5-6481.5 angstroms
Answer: 14.15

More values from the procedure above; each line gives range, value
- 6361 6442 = 14.03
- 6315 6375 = 13.97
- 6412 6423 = 14.2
